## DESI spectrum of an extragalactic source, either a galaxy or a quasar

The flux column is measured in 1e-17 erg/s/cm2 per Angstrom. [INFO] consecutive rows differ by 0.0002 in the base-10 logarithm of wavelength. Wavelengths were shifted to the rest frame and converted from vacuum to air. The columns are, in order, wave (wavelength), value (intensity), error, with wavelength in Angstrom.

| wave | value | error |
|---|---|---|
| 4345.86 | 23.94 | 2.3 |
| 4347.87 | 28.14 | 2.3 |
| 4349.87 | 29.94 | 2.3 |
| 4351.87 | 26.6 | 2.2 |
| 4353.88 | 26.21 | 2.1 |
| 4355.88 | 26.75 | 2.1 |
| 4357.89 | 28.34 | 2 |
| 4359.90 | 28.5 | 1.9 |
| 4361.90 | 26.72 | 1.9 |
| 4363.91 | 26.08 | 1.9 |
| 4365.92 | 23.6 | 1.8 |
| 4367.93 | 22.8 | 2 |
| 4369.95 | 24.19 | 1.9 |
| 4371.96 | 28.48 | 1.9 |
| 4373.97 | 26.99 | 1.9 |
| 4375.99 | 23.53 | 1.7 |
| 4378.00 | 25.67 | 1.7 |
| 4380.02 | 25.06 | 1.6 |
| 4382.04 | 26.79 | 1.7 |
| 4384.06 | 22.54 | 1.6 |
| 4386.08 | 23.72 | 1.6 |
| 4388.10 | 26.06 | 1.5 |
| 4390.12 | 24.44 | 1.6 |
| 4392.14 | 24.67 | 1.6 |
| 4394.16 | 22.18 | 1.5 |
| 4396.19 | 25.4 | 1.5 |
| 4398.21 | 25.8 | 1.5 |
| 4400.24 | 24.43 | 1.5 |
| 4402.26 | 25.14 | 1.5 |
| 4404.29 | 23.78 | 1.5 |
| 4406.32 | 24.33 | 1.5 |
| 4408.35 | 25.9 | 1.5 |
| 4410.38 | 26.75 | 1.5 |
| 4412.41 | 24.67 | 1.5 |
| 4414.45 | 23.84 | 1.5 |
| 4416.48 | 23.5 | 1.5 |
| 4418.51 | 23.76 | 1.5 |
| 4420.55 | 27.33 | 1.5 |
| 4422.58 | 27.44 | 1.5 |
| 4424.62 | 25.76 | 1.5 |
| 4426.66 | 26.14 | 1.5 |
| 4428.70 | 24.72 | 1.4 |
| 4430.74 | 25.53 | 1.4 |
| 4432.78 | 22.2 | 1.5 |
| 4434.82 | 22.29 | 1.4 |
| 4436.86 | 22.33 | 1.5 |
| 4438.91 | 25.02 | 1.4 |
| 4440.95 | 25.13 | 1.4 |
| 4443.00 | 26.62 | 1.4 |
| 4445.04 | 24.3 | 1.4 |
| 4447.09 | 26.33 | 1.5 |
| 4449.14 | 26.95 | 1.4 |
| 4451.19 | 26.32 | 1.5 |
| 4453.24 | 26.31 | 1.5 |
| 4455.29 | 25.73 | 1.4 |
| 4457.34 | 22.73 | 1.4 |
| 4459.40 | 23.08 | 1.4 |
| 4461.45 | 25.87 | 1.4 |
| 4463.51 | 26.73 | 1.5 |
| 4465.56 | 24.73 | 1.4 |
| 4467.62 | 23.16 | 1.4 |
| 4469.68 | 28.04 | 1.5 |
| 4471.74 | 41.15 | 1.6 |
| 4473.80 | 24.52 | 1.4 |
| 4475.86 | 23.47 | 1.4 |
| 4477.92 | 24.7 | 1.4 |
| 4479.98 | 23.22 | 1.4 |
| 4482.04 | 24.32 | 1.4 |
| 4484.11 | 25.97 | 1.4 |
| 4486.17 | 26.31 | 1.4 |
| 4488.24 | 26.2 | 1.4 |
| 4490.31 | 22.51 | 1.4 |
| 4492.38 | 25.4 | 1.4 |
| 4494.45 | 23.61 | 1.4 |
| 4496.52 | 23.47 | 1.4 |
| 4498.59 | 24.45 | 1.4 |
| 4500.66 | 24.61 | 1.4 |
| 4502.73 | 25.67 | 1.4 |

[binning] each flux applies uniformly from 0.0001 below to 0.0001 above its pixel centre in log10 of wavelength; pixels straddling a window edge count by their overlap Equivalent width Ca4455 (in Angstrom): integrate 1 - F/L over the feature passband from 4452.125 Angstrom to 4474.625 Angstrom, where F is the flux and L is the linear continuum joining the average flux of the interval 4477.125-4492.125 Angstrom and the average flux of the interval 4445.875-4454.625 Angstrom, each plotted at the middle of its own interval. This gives -0.7 Angstrom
